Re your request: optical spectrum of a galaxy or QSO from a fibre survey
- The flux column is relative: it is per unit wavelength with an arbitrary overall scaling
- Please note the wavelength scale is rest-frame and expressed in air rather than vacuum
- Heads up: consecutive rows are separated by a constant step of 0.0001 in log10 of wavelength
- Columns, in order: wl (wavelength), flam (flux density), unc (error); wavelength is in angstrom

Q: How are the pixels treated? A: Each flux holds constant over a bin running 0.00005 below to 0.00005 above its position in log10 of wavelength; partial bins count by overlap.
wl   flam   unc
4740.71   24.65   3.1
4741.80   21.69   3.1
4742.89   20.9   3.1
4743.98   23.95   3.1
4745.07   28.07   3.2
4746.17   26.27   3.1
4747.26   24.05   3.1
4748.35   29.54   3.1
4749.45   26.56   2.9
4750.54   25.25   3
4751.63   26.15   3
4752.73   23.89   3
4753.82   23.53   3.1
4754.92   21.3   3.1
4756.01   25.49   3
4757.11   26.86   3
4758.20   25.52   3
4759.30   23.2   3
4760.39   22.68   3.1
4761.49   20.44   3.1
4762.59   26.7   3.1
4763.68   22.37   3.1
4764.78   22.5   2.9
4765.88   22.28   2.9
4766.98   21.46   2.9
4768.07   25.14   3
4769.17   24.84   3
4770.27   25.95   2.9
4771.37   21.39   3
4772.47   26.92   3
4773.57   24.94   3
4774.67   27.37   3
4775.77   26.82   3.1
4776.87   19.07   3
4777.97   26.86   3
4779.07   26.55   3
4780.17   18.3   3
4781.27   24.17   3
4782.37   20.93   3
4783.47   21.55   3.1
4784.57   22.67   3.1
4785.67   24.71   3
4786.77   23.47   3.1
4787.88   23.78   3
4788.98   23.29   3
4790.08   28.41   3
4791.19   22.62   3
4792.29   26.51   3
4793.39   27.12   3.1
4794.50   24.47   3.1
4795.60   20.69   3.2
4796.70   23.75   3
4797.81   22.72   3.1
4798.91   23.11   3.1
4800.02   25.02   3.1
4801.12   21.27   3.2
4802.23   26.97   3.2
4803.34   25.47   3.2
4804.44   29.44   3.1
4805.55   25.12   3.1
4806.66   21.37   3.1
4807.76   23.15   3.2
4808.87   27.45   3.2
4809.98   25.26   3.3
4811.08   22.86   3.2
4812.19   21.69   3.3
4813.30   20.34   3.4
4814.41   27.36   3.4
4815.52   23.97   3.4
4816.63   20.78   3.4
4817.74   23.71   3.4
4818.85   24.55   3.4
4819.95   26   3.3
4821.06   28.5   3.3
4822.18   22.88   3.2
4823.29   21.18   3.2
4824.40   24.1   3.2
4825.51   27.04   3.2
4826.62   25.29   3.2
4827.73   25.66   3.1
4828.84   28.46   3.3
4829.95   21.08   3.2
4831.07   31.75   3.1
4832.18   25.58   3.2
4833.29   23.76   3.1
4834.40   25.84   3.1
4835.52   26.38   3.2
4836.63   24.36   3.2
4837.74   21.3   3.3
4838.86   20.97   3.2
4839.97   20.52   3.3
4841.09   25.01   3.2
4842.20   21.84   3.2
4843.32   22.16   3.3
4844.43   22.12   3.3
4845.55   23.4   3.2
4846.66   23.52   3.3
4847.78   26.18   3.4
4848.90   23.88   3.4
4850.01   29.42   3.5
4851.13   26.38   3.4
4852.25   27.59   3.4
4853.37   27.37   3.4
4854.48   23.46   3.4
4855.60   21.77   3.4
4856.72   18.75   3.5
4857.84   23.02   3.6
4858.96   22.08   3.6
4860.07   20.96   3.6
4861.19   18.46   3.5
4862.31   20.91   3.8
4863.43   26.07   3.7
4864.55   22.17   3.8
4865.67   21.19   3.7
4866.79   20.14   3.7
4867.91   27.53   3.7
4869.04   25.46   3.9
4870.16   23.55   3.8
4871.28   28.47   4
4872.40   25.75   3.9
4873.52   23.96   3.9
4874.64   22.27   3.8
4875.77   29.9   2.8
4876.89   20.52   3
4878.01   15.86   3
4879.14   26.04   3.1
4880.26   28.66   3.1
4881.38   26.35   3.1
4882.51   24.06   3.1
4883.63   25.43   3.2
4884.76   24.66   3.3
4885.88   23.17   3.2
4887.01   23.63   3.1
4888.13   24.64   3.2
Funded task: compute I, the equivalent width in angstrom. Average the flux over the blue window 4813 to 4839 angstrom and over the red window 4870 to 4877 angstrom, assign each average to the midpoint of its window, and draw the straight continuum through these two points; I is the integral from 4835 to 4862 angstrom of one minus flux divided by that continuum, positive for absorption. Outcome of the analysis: 1.8 angstrom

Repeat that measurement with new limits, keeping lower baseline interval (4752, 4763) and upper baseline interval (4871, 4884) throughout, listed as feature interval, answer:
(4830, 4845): 0.4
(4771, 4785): 0.2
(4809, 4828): 0.1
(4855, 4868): 1.5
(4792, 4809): -0.2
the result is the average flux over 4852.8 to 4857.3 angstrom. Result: 22.8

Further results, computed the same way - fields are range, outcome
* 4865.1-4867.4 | 20.8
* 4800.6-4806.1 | 25.7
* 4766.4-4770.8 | 24.3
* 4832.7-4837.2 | 25.1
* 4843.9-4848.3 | 23.8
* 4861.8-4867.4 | 22.2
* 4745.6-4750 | 26.6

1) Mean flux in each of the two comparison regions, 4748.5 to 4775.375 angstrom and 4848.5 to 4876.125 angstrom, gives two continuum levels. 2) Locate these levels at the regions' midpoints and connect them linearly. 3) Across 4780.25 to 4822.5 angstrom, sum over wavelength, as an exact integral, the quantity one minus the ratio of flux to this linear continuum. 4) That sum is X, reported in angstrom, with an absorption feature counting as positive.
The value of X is 0.2 angstrom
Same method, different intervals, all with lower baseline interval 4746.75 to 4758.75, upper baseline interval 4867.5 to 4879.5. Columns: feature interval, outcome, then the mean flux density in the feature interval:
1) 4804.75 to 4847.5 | 1.0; 24.2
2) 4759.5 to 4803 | 2.1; 23.8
